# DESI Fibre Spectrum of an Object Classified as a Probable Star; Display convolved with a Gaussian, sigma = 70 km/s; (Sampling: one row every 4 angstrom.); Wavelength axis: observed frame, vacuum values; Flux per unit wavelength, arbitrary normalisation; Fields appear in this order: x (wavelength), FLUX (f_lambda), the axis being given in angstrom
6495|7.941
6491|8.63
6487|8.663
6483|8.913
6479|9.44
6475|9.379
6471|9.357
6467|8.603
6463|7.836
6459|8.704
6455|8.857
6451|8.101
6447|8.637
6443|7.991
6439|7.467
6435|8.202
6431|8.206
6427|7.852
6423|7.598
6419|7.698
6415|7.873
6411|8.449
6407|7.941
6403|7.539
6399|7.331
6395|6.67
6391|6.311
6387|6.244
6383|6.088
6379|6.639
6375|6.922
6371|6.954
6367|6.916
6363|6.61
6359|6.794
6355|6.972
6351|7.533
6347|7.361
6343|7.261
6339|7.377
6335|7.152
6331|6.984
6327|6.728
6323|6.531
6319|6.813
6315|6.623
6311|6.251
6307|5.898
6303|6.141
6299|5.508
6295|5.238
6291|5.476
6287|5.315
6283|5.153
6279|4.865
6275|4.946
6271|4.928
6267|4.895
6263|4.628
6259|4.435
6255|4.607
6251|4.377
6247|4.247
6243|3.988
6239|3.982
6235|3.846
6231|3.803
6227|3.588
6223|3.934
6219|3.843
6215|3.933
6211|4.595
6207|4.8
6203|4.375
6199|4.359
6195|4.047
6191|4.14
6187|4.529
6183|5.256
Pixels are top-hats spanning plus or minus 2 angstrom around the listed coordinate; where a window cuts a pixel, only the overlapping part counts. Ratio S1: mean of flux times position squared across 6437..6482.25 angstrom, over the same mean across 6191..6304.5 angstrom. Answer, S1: 2.02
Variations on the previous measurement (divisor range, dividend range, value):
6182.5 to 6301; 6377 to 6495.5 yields 1.88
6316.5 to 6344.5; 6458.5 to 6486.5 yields 1.33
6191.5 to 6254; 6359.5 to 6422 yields 1.81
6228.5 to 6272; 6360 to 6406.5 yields 1.64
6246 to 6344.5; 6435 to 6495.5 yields 1.58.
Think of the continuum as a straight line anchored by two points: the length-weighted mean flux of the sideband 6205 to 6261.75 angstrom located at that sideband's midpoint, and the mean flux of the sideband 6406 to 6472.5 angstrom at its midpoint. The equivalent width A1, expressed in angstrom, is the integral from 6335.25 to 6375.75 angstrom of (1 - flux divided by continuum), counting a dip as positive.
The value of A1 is -3.4 angstrom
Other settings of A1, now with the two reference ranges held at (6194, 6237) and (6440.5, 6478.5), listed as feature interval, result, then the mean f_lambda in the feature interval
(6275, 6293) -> 0.7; 5.17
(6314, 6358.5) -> -4.9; 7.03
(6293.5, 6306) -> 0.0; 5.67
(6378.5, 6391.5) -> 1.7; 6.28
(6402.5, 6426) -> -0.3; 7.87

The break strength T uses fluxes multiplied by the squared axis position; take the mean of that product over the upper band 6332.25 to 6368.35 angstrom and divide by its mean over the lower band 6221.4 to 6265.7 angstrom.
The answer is 1.8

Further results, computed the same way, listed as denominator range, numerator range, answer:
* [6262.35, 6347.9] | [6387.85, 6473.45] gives 1.38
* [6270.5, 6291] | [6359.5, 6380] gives 1.38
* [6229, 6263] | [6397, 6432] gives 1.97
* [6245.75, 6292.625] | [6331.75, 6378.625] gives 1.50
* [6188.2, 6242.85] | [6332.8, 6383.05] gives 1.79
